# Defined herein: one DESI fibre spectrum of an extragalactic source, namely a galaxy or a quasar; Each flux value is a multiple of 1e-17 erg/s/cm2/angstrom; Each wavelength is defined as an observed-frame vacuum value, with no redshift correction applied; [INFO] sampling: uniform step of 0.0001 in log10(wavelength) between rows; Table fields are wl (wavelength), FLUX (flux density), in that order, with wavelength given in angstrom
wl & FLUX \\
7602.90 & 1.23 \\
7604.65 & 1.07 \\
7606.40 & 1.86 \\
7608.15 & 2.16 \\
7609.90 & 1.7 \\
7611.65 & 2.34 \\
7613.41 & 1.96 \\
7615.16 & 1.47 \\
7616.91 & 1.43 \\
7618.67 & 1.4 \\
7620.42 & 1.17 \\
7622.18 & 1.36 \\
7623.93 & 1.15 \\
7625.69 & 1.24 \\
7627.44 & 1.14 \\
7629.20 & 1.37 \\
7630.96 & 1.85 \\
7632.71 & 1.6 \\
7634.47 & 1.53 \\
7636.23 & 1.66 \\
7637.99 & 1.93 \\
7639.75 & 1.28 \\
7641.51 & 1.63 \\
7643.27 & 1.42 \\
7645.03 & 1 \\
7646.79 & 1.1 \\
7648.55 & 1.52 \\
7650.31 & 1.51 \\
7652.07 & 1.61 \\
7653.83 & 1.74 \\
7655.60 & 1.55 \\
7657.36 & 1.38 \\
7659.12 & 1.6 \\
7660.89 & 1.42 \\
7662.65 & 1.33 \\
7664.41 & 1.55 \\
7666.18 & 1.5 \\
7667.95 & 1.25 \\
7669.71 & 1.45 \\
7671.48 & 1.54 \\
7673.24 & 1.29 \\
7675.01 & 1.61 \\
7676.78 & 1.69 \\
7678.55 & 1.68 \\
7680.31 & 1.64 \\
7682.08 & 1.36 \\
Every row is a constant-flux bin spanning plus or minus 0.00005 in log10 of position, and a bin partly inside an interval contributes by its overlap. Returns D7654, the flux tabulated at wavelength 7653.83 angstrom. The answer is 1.74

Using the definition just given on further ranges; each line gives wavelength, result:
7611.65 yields 2.34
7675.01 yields 1.61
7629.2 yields 1.37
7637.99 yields 1.93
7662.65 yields 1.33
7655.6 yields 1.55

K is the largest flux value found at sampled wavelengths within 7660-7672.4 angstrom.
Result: 1.55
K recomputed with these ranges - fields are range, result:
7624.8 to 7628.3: 1.24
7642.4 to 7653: 1.61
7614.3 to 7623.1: 1.47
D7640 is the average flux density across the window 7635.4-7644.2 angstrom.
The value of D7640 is 1.58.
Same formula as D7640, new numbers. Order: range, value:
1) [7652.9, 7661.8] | 1.54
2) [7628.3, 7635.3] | 1.59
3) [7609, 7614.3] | 2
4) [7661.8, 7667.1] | 1.46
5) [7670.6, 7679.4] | 1.56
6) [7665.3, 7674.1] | 1.41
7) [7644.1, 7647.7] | 1.06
